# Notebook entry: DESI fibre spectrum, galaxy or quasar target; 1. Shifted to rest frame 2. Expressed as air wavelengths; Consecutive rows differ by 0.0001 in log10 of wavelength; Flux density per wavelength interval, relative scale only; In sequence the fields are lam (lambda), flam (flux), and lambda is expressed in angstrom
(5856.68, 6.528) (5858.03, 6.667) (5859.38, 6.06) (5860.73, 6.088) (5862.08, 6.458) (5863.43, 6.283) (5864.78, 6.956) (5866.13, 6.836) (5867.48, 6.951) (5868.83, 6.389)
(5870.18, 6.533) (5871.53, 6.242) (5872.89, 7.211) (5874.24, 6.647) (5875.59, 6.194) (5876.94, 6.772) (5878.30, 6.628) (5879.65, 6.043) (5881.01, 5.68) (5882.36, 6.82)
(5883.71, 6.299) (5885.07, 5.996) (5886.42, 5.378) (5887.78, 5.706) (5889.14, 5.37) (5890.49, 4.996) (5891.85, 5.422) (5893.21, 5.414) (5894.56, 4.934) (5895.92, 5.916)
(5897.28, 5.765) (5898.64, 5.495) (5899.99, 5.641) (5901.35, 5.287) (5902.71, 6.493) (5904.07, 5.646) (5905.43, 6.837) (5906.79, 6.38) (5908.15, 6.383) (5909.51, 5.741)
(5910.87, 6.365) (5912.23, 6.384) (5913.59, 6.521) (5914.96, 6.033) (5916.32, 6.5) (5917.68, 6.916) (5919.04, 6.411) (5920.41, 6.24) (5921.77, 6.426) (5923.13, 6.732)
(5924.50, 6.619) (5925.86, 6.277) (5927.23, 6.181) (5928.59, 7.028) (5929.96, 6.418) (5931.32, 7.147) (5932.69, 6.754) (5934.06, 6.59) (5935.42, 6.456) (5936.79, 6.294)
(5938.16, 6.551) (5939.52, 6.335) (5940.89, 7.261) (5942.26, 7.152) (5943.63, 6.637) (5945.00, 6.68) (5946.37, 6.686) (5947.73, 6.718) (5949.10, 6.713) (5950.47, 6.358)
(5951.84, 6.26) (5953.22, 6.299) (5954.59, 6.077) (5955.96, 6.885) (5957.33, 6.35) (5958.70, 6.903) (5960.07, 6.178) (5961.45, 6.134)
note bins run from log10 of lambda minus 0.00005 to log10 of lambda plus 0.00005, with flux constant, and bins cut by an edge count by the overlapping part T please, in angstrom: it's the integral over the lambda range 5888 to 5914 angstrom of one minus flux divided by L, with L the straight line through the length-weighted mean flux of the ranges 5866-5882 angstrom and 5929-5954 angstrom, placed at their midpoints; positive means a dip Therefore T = 2.87 angstrom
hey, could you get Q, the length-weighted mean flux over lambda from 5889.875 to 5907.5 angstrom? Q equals 5.71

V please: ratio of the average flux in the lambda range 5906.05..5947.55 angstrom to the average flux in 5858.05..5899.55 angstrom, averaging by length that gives 1.07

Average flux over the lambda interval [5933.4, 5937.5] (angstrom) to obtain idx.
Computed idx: 6.45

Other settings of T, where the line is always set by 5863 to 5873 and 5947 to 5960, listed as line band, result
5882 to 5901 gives 2.8 angstrom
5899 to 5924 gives 1.2 angstrom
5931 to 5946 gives -0.4 angstrom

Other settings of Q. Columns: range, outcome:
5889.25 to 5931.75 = 6.13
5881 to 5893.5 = 5.72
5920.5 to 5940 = 6.55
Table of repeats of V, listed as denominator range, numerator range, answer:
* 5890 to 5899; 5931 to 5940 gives 1.21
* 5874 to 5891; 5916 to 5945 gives 1.10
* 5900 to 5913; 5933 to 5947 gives 1.08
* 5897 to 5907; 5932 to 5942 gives 1.12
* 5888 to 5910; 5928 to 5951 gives 1.17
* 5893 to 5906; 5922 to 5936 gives 1.15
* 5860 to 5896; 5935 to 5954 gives 1.07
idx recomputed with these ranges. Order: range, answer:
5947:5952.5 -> 6.53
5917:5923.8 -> 6.55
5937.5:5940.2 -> 6.46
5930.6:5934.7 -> 6.82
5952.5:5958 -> 6.4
